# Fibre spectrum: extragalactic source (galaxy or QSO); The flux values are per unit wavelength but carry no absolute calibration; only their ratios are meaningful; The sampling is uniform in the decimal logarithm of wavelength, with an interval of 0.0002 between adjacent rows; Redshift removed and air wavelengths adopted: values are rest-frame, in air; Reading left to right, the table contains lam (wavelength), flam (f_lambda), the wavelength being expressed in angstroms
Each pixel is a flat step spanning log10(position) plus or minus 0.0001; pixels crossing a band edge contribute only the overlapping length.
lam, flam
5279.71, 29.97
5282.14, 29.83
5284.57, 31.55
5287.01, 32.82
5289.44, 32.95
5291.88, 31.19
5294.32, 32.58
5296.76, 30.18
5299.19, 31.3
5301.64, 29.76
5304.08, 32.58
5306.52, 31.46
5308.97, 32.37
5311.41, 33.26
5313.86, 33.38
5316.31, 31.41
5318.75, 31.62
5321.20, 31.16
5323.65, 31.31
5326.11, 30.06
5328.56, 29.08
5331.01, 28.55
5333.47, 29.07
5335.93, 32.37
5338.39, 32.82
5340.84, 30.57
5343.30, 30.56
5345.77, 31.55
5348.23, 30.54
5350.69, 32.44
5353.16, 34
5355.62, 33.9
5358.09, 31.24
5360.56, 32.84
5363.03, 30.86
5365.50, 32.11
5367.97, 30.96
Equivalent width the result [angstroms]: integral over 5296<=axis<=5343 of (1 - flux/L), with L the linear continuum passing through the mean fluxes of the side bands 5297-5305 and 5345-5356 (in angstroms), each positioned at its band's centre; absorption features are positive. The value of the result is 0.6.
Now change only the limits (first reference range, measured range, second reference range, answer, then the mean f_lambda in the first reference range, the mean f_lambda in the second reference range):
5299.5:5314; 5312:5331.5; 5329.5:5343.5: 0.20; 32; 30.6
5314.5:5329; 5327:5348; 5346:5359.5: 0.75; 31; 32.4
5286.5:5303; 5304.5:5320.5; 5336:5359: -0.29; 31.5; 32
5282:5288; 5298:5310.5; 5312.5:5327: 0.01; 31.6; 31.5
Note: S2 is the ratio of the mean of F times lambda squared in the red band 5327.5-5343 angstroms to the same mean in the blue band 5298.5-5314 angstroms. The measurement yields 0.96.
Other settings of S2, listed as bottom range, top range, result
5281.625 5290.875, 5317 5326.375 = 0.99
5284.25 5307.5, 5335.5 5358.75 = 1.03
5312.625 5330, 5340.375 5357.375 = 1.04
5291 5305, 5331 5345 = 1.00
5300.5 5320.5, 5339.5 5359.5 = 1.01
